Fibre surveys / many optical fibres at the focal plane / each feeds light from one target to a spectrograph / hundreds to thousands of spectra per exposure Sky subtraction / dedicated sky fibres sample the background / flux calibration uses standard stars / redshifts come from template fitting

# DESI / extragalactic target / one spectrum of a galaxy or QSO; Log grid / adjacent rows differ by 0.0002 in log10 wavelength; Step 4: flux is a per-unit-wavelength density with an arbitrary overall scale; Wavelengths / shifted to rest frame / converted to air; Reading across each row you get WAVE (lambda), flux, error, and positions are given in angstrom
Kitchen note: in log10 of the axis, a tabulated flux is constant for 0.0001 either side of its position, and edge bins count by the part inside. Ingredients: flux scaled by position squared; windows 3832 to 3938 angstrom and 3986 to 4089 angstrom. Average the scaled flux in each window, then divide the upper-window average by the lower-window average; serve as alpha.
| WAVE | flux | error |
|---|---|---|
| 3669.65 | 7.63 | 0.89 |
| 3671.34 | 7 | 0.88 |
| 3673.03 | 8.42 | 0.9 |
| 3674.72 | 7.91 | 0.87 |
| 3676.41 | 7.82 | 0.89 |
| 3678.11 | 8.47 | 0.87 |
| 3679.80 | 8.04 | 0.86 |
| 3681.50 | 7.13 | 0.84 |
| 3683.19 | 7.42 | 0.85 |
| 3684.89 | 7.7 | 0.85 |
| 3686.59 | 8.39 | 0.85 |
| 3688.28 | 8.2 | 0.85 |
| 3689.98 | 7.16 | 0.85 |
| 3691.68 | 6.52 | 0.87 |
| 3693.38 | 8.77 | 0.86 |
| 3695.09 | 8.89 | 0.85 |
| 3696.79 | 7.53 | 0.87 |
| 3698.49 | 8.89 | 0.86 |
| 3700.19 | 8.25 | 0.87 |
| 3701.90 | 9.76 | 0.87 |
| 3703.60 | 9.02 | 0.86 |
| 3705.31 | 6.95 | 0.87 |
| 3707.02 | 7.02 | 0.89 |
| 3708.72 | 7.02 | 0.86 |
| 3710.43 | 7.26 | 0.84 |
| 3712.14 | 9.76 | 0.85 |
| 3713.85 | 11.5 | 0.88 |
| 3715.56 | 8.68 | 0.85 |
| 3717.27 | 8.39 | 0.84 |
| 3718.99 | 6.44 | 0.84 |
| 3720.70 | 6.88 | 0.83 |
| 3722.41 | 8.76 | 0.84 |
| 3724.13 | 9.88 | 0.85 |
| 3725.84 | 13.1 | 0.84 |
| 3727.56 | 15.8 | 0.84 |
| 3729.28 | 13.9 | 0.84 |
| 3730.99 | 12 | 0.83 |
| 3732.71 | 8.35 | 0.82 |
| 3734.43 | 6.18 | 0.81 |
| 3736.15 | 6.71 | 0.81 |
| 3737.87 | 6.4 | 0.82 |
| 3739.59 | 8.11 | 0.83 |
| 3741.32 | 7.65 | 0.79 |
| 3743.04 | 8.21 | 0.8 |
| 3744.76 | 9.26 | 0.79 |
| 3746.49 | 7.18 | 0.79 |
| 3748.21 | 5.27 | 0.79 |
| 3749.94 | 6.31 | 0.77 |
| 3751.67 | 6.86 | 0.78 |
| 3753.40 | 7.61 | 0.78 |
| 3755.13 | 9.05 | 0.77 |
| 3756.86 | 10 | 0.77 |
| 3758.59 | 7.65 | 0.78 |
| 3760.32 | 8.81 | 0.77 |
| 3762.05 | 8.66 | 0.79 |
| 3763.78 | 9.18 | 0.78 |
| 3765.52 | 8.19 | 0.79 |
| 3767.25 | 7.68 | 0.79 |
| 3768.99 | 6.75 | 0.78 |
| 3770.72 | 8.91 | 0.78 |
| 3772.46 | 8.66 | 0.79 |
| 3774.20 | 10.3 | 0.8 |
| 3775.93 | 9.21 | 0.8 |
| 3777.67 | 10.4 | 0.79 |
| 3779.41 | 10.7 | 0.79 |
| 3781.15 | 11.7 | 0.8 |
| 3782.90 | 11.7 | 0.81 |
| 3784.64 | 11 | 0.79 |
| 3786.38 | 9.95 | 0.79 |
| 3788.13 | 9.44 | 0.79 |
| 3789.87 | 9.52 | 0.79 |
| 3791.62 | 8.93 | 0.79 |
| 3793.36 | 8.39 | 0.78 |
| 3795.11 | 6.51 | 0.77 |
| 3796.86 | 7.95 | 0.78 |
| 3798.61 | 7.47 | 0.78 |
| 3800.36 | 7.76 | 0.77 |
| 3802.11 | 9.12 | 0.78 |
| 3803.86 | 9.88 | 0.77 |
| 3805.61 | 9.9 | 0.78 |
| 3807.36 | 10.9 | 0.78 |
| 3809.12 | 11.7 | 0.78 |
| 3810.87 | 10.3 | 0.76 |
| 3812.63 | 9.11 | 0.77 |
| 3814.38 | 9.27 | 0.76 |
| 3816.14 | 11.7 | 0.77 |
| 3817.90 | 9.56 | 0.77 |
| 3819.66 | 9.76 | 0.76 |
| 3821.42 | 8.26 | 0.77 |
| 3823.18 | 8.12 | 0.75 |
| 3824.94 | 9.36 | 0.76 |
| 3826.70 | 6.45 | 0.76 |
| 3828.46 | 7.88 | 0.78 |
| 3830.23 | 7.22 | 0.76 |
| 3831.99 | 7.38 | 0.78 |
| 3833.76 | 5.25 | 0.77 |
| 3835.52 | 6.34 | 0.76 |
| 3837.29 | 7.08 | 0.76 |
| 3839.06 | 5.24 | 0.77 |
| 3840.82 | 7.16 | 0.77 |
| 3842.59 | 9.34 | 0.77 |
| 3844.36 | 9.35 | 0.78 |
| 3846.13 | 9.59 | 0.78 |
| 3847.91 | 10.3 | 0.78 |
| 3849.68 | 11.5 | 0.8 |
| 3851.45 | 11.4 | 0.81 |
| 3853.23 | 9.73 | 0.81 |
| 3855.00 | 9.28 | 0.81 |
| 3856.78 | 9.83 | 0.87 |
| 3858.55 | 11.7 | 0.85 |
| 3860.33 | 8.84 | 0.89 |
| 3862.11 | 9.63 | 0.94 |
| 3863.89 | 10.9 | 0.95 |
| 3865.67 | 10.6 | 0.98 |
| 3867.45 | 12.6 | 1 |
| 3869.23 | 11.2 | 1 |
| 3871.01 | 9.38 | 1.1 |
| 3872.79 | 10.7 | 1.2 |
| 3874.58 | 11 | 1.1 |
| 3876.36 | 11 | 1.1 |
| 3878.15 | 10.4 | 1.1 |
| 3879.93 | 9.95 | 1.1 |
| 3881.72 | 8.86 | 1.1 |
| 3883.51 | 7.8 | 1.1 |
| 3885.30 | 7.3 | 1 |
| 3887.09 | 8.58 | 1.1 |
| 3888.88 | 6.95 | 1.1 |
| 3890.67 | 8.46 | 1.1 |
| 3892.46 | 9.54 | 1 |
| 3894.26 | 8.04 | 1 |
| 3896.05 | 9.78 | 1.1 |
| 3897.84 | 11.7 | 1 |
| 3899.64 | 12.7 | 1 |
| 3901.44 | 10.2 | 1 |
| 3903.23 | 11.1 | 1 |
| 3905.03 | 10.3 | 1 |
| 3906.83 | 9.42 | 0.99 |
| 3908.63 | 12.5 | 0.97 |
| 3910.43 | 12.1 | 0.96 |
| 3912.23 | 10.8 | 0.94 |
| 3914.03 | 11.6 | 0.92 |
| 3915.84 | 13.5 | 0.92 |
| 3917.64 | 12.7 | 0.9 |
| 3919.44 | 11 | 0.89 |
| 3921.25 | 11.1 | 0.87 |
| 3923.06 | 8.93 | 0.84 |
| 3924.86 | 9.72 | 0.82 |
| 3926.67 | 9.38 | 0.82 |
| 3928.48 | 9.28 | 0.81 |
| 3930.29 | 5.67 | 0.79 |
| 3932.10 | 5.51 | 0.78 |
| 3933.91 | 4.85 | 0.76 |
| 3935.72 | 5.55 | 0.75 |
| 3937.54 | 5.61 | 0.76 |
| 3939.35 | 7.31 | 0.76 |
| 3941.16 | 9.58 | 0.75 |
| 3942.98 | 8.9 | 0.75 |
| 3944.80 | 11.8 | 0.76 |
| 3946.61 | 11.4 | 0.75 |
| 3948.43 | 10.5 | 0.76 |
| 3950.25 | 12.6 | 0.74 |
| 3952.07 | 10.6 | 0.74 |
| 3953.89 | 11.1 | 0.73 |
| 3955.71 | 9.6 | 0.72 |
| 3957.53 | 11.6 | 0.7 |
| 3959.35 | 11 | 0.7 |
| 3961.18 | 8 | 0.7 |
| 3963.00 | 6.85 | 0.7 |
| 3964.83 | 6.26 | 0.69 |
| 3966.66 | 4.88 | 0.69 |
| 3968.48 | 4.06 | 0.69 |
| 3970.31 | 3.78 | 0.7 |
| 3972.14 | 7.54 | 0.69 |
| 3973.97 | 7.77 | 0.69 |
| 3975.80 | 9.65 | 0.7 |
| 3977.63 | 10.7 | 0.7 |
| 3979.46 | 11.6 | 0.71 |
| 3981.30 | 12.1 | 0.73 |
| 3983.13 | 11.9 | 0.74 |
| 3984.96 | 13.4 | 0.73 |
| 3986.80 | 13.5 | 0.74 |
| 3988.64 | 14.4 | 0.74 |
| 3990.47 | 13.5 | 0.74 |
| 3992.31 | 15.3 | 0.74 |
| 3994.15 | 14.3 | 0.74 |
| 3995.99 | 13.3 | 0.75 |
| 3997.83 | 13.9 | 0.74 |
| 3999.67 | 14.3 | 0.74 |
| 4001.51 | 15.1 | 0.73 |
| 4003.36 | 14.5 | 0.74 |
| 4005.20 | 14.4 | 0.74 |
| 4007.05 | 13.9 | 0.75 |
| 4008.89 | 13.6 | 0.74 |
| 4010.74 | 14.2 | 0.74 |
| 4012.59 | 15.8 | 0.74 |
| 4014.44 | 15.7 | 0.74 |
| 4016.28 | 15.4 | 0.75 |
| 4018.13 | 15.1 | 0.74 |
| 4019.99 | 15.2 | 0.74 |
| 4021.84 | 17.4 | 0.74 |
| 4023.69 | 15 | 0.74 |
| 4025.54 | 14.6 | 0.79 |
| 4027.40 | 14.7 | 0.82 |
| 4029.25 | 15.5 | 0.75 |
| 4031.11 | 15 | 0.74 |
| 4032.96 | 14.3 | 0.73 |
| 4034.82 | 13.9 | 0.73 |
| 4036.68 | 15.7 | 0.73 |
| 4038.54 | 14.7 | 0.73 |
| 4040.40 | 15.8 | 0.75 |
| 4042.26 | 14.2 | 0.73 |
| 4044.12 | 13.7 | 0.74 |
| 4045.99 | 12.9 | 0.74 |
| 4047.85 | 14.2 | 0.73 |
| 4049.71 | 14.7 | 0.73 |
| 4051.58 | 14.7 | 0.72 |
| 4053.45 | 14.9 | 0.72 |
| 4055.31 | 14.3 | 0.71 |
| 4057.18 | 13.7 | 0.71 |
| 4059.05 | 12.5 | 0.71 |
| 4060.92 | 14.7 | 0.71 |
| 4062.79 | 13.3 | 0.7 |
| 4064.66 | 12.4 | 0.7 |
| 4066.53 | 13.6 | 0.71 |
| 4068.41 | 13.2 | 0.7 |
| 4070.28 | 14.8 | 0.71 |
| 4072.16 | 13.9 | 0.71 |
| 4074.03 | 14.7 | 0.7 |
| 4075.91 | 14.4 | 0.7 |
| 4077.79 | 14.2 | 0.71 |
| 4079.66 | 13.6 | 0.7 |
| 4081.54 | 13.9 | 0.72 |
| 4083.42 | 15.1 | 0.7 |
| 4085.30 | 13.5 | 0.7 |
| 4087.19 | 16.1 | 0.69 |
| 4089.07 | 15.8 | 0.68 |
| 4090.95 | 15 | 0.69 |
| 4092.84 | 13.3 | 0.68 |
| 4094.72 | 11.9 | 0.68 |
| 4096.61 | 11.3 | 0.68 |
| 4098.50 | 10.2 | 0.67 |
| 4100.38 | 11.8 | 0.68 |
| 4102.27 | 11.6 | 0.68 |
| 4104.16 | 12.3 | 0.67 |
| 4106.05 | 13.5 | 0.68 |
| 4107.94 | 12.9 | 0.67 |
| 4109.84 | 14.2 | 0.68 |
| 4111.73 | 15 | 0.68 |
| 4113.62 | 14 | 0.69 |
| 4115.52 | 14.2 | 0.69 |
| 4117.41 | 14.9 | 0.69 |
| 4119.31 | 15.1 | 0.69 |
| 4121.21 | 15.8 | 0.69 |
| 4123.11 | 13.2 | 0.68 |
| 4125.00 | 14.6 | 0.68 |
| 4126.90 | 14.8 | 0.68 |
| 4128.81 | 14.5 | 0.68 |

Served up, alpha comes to 1.64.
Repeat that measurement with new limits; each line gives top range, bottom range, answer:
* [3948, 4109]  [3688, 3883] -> 1.63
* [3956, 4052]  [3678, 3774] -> 1.76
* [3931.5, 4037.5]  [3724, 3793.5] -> 1.45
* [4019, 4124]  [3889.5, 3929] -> 1.44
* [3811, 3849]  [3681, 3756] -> 1.05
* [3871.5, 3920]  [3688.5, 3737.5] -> 1.28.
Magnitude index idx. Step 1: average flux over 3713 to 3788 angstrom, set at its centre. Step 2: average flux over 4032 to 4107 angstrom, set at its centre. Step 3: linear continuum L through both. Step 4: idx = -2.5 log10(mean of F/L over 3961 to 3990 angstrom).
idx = 0.32 mag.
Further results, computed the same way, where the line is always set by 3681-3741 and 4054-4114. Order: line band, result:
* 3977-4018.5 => -0.12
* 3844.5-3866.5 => 0.03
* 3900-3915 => 0.02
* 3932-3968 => 0.33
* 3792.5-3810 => 0.10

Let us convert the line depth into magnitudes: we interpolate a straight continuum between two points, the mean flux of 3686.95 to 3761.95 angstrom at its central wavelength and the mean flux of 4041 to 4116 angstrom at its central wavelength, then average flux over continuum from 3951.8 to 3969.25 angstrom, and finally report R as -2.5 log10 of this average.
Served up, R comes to 0.39 mag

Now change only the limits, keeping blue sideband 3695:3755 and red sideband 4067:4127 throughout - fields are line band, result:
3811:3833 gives 0.14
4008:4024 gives -0.20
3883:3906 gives 0.16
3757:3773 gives 0.10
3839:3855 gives 0.09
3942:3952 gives 0.07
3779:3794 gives -0.08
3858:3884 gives 0.03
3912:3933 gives 0.15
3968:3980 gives 0.46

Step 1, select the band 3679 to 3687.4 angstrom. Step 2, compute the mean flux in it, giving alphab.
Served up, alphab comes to 7.73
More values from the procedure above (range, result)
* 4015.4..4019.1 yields 15.2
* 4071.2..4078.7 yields 14.3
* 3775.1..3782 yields 10.5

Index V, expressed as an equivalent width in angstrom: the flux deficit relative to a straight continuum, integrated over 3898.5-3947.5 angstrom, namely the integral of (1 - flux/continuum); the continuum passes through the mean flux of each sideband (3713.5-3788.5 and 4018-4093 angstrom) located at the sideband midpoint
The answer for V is 9.4 angstrom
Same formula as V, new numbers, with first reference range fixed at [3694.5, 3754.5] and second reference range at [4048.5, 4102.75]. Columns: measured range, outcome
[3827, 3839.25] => 4.2 angstrom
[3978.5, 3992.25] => -0.7 angstrom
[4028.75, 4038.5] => -1.3 angstrom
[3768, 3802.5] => 0.8 angstrom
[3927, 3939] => 5.5 angstrom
